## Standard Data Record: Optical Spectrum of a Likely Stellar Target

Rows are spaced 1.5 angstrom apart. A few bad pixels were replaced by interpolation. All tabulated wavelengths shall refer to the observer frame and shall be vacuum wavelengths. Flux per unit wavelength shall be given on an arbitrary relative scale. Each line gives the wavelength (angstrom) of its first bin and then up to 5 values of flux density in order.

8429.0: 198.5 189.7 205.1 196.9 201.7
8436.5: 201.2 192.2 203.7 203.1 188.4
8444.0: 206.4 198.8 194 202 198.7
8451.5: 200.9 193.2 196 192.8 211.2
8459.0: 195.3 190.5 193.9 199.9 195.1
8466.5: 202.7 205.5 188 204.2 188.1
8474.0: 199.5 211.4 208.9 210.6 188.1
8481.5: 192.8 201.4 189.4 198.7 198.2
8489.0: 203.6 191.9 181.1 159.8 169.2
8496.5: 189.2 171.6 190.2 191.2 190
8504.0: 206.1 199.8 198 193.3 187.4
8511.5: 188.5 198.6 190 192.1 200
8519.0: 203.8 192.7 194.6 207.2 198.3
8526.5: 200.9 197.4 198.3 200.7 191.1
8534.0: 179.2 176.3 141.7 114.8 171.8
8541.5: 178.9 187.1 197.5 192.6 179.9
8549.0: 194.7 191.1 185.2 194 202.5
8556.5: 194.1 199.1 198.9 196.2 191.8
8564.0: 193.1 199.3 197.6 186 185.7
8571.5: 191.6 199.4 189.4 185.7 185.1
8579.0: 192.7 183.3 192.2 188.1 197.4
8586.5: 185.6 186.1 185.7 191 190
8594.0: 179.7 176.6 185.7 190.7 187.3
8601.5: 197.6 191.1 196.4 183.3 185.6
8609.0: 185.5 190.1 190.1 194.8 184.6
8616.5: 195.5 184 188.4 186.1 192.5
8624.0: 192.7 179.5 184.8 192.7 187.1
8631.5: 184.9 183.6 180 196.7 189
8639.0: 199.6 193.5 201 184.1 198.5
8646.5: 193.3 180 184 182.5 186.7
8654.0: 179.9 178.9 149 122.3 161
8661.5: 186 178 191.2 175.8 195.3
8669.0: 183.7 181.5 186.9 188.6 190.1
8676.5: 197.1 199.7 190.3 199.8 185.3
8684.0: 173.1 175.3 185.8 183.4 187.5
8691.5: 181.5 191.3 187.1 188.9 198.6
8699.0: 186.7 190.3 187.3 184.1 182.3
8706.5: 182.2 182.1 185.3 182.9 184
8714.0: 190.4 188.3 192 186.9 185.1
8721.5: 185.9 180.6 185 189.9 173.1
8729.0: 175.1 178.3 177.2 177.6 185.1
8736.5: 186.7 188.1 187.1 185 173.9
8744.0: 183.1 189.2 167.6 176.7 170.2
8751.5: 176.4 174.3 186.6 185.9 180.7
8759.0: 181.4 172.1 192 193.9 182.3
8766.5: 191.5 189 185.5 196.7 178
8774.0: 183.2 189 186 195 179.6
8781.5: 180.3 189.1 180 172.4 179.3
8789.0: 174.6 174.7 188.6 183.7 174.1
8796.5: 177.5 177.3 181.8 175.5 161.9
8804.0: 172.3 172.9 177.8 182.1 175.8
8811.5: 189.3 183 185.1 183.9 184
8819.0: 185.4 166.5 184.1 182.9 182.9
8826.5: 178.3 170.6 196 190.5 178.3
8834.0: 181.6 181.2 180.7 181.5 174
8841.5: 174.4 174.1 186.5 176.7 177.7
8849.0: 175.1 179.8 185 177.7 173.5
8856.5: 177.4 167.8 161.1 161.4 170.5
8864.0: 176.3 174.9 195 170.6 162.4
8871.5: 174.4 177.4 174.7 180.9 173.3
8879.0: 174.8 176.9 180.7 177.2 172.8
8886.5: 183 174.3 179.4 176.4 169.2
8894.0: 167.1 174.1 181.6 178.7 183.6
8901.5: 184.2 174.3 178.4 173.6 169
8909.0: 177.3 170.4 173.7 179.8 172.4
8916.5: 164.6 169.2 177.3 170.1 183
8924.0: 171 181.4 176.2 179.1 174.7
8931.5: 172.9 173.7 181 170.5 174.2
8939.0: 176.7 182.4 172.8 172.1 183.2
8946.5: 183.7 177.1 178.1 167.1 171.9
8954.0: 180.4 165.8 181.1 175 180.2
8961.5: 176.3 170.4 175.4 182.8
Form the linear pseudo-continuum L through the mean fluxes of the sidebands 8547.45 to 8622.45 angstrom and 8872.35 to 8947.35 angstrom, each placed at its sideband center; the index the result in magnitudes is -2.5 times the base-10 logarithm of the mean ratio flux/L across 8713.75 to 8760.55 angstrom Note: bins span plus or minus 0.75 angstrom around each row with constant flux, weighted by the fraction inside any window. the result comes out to 0.01 mag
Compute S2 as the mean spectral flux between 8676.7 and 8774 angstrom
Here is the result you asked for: 184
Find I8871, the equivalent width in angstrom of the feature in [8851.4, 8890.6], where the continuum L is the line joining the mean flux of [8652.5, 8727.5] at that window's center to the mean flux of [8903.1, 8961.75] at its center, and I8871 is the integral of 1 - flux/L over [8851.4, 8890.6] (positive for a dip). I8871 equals 0.5 angstrom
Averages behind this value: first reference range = 184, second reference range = 175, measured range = 175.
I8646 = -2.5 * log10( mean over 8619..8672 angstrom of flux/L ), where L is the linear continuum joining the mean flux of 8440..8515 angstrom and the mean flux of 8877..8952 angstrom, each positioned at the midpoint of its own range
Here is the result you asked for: 0.02 mag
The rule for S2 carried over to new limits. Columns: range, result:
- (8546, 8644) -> 190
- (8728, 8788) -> 183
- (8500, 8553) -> 189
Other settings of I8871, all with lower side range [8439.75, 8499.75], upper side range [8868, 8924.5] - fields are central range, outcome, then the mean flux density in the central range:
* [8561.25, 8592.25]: 0.0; 190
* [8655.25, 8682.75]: 0.7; 181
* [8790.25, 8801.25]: 0.0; 180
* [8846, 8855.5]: 0.0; 178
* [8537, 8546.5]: 1.0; 171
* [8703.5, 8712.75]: 0.0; 183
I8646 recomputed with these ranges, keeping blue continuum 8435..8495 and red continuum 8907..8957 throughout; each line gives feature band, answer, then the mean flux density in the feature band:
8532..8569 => 0.04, 185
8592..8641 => 0.01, 188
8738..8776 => 0.00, 183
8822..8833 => -0.02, 183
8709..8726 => -0.01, 186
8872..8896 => 0.01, 176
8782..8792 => 0.02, 179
